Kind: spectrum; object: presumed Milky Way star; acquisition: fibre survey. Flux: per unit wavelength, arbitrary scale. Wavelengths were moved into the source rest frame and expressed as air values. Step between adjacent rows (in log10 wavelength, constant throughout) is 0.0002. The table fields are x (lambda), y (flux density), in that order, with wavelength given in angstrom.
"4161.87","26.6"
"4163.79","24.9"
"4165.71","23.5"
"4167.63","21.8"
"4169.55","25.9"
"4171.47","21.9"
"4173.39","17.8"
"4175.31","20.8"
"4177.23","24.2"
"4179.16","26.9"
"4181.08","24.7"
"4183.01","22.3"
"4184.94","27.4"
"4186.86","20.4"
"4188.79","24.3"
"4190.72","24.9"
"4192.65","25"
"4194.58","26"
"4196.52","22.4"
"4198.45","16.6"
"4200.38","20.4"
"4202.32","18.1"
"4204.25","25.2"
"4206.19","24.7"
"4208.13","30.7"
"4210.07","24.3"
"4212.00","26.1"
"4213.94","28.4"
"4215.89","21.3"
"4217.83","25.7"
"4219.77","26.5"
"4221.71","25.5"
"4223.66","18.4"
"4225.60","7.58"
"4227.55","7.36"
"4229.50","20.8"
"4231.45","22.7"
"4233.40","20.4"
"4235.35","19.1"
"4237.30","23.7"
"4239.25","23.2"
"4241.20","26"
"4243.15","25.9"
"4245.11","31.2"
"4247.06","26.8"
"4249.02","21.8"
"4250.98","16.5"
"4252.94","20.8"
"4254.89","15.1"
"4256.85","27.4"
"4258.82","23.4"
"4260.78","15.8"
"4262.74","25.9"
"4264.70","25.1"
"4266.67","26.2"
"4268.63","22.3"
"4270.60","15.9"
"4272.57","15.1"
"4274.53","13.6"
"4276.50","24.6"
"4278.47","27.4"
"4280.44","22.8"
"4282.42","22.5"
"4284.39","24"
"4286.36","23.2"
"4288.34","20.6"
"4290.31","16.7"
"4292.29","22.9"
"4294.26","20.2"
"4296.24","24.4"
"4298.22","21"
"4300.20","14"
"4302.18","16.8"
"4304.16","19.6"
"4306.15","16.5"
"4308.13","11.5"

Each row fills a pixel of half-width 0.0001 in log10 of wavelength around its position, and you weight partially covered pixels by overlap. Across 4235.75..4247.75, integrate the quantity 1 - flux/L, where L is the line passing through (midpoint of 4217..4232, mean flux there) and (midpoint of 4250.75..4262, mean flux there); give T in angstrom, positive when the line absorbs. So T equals -3.7 angstrom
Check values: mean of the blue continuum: 19.2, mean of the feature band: 25.8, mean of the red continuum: 20.2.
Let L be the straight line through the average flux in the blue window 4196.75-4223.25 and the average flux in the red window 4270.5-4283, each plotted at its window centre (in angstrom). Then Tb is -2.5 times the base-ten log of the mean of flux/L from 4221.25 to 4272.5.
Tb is 0.04 mag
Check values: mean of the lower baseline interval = 24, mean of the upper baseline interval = 20.5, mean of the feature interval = 21.2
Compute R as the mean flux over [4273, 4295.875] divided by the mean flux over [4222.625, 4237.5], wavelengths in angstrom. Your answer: 1.3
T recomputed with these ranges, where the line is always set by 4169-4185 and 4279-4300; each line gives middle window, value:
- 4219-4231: 2.6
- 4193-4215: -1.0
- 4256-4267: -0.9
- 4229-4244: -0.2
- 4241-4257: -0.7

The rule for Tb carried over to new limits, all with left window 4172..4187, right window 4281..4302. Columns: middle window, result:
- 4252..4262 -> 0.047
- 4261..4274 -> 0.011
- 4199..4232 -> 0.027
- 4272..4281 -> 0.013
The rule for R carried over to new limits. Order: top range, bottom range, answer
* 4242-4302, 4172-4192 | 0.93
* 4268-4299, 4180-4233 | 0.94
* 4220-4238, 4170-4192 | 0.80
